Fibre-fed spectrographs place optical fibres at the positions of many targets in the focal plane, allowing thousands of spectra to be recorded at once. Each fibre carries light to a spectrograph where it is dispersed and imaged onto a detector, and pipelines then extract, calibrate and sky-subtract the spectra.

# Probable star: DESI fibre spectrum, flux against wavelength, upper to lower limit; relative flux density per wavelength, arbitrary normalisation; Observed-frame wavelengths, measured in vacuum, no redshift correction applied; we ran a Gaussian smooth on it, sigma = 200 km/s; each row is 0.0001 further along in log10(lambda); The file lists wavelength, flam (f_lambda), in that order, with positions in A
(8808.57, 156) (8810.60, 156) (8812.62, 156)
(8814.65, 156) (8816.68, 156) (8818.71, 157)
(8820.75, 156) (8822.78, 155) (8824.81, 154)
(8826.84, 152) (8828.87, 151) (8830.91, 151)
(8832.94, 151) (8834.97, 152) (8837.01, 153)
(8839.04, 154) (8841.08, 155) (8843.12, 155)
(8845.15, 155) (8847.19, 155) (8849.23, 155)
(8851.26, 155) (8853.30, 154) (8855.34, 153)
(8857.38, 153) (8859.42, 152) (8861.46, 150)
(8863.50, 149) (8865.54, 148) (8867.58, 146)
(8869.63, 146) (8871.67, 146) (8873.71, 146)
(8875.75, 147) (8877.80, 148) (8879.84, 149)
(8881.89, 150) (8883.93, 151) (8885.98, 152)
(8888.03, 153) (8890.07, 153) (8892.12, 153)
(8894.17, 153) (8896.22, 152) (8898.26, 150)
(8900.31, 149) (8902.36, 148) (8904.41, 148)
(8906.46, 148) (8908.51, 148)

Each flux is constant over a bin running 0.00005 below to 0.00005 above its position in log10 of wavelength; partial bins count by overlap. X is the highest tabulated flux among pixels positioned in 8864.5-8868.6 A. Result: 148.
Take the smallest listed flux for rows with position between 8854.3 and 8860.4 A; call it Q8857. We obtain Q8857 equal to 152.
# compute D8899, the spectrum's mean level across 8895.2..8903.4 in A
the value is 150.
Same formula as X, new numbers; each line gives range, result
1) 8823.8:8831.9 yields 154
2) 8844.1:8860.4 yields 155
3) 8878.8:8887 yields 152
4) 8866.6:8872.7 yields 146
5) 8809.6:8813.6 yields 156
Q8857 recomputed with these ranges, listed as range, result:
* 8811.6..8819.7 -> 156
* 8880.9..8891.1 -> 150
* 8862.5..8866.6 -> 148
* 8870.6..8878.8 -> 146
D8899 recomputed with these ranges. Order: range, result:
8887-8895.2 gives 153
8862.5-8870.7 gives 147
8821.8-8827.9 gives 154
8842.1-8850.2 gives 155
